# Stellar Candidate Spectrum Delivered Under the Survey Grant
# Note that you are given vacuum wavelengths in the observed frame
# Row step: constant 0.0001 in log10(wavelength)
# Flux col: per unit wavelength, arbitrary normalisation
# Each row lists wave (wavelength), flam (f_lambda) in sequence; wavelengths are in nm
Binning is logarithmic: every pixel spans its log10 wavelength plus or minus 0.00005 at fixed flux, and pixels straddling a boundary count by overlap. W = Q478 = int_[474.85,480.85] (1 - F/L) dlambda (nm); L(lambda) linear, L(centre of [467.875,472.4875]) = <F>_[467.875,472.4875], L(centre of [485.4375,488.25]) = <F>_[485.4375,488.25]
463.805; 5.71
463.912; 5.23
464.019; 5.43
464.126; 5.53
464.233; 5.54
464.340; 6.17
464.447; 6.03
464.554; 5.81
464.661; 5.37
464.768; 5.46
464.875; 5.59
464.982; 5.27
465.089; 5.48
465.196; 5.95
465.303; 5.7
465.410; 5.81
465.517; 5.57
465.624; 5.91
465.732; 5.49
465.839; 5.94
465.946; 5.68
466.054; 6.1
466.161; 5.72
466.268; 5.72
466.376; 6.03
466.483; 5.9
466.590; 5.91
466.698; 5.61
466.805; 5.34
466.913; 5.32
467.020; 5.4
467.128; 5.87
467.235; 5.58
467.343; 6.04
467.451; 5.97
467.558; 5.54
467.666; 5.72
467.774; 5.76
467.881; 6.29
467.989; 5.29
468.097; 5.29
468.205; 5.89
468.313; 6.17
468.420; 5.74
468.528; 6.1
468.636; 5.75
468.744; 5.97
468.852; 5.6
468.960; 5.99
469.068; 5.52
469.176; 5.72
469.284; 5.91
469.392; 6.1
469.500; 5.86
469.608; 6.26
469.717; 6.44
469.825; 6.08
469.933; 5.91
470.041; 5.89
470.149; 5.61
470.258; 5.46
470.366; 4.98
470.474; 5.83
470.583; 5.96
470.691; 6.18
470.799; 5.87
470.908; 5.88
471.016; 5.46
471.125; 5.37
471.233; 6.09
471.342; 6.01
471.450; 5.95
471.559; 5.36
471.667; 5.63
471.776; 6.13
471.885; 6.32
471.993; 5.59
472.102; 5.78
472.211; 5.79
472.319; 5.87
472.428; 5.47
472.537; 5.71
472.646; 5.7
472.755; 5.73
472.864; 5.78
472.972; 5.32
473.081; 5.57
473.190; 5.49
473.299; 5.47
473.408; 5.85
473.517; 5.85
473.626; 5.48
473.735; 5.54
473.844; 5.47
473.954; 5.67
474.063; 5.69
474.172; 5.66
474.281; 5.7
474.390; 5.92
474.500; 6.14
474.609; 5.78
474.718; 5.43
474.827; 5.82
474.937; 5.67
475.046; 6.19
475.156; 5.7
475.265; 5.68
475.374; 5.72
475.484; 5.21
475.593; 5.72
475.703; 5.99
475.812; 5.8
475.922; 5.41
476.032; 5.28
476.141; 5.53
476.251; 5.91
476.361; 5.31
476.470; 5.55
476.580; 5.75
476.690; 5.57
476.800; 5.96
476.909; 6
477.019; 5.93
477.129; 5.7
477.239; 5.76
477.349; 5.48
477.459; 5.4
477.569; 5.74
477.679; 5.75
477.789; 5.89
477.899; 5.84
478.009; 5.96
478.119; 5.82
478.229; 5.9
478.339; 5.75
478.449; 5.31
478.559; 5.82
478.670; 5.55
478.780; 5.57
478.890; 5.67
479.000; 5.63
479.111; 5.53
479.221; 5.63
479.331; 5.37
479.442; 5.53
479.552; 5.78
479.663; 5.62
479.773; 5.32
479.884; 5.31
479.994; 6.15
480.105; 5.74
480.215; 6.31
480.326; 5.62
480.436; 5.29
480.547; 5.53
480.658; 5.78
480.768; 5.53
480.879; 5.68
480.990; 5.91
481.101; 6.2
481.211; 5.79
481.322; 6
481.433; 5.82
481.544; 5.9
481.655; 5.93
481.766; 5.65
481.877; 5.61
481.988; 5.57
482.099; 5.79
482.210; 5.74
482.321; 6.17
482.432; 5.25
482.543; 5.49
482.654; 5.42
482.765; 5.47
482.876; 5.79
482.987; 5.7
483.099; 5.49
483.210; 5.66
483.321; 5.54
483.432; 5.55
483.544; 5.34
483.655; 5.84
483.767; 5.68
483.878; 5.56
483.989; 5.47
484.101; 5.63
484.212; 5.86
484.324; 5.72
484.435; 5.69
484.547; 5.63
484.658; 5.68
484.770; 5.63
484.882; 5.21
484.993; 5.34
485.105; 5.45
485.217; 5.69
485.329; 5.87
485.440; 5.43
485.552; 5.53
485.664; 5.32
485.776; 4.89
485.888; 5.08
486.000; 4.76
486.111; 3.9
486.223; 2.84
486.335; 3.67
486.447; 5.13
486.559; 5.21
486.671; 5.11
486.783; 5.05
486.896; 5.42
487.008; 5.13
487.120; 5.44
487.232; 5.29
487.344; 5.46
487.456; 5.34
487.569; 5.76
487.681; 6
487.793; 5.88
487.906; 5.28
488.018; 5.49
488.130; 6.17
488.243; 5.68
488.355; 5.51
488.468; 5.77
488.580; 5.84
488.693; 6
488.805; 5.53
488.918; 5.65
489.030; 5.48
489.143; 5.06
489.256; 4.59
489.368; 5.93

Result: -0.18 nm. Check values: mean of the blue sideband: 5.82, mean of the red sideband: 5.15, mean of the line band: 5.68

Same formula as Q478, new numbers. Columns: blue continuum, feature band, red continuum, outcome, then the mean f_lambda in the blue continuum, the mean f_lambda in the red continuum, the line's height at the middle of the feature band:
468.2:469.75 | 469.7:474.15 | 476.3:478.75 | 0.094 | 5.93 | 5.71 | 5.85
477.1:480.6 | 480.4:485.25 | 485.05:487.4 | -0.301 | 5.66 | 5.03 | 5.32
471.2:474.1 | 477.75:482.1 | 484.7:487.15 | -0.298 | 5.71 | 5.05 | 5.35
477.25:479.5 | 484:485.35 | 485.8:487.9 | -0.107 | 5.66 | 5.03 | 5.19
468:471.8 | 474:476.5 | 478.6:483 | 0.028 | 5.82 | 5.68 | 5.75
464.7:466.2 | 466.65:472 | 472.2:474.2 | -0.126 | 5.69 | 5.63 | 5.66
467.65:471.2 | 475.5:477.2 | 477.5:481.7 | 0.020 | 5.82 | 5.72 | 5.75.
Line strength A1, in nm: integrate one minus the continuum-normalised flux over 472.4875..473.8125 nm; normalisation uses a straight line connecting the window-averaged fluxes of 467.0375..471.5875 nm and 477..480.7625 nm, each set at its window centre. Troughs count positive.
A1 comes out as 0.03 nm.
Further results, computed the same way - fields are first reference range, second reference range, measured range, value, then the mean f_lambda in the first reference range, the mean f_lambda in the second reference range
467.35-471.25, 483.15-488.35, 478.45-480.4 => -0.04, 5.82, 5.36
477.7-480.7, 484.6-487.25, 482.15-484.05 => -0.09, 5.68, 5.08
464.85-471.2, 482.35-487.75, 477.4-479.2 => -0.06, 5.77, 5.35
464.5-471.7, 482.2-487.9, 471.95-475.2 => -0.03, 5.76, 5.37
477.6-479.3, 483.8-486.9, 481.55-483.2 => -0.07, 5.71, 5.21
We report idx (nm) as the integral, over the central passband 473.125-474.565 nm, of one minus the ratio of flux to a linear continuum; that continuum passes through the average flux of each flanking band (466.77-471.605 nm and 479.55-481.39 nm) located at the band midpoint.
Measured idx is 0.02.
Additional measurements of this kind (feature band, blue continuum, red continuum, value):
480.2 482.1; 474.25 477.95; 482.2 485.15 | -0.04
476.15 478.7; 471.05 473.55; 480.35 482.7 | 0.00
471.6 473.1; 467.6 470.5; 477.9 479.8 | 0.00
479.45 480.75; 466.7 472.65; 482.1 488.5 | -0.03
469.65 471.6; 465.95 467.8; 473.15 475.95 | -0.03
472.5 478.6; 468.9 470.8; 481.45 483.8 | 0.08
